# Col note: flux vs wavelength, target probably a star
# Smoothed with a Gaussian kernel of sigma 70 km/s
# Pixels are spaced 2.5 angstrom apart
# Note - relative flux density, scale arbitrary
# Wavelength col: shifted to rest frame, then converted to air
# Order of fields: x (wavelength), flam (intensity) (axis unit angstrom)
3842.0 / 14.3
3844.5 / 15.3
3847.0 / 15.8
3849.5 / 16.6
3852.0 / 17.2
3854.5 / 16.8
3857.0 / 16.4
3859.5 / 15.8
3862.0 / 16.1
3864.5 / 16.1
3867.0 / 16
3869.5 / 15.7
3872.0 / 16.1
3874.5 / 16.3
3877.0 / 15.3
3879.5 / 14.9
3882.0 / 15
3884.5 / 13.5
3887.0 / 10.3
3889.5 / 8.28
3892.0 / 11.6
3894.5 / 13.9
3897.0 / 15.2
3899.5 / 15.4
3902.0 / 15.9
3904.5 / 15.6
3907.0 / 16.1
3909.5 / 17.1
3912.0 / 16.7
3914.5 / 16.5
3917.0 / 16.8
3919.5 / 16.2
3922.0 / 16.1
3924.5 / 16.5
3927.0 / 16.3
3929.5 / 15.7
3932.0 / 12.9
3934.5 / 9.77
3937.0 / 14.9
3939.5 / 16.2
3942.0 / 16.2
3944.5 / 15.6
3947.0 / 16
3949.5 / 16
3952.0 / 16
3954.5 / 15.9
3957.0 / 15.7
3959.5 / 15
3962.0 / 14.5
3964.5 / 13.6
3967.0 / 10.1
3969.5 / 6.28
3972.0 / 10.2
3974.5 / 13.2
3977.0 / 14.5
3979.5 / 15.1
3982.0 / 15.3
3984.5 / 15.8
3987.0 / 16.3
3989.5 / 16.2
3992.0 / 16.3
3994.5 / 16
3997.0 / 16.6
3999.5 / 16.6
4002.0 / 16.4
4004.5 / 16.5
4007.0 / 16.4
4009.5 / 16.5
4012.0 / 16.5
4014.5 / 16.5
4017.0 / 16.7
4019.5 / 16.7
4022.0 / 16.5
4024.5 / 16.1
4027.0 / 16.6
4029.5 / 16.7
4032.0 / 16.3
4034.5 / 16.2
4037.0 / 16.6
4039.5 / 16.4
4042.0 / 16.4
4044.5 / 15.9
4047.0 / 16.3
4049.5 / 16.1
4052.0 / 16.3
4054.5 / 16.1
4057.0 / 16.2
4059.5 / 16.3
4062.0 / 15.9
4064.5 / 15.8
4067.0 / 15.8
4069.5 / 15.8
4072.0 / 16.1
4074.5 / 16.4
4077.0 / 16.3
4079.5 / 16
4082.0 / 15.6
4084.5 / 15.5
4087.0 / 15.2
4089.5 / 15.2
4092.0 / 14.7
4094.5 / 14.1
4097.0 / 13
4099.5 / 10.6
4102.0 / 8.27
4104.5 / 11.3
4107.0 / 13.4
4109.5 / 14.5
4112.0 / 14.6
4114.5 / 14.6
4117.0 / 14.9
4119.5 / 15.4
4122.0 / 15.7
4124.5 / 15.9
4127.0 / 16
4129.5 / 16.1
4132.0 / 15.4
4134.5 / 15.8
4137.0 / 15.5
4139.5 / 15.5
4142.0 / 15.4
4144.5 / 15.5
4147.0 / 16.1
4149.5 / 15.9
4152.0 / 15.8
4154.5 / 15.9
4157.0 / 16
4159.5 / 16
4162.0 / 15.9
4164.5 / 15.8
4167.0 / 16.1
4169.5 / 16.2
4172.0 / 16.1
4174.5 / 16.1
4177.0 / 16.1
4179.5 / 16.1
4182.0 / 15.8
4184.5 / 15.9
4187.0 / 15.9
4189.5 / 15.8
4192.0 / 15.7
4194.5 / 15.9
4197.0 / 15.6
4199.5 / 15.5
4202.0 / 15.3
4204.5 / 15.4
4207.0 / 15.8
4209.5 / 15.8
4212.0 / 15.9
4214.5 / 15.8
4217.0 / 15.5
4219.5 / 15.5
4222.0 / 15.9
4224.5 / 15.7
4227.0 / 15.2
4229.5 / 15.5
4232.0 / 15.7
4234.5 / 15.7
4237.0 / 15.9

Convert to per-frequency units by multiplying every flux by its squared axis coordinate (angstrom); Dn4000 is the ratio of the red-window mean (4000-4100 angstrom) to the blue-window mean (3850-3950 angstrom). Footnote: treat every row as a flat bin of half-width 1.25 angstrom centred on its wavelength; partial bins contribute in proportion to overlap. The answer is 1.13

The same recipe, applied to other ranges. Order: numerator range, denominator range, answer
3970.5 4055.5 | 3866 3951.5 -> 1.12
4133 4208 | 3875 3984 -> 1.23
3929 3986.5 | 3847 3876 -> 0.91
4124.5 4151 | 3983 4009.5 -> 1.03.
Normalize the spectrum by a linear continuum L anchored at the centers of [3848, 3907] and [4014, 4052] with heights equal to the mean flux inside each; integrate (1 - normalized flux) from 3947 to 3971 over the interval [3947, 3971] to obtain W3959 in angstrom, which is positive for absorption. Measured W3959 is 3.0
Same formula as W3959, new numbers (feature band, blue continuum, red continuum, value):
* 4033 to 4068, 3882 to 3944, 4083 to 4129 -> -4.63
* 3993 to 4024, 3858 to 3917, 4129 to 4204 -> -2.30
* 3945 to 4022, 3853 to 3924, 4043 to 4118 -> -0.41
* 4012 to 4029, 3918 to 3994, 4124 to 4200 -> -1.71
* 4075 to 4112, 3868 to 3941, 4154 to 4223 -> 3.80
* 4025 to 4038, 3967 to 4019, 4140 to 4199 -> -1.01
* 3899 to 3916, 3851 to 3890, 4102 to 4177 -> -1.23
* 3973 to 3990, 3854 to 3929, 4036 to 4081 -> 0.71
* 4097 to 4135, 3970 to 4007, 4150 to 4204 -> 3.81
